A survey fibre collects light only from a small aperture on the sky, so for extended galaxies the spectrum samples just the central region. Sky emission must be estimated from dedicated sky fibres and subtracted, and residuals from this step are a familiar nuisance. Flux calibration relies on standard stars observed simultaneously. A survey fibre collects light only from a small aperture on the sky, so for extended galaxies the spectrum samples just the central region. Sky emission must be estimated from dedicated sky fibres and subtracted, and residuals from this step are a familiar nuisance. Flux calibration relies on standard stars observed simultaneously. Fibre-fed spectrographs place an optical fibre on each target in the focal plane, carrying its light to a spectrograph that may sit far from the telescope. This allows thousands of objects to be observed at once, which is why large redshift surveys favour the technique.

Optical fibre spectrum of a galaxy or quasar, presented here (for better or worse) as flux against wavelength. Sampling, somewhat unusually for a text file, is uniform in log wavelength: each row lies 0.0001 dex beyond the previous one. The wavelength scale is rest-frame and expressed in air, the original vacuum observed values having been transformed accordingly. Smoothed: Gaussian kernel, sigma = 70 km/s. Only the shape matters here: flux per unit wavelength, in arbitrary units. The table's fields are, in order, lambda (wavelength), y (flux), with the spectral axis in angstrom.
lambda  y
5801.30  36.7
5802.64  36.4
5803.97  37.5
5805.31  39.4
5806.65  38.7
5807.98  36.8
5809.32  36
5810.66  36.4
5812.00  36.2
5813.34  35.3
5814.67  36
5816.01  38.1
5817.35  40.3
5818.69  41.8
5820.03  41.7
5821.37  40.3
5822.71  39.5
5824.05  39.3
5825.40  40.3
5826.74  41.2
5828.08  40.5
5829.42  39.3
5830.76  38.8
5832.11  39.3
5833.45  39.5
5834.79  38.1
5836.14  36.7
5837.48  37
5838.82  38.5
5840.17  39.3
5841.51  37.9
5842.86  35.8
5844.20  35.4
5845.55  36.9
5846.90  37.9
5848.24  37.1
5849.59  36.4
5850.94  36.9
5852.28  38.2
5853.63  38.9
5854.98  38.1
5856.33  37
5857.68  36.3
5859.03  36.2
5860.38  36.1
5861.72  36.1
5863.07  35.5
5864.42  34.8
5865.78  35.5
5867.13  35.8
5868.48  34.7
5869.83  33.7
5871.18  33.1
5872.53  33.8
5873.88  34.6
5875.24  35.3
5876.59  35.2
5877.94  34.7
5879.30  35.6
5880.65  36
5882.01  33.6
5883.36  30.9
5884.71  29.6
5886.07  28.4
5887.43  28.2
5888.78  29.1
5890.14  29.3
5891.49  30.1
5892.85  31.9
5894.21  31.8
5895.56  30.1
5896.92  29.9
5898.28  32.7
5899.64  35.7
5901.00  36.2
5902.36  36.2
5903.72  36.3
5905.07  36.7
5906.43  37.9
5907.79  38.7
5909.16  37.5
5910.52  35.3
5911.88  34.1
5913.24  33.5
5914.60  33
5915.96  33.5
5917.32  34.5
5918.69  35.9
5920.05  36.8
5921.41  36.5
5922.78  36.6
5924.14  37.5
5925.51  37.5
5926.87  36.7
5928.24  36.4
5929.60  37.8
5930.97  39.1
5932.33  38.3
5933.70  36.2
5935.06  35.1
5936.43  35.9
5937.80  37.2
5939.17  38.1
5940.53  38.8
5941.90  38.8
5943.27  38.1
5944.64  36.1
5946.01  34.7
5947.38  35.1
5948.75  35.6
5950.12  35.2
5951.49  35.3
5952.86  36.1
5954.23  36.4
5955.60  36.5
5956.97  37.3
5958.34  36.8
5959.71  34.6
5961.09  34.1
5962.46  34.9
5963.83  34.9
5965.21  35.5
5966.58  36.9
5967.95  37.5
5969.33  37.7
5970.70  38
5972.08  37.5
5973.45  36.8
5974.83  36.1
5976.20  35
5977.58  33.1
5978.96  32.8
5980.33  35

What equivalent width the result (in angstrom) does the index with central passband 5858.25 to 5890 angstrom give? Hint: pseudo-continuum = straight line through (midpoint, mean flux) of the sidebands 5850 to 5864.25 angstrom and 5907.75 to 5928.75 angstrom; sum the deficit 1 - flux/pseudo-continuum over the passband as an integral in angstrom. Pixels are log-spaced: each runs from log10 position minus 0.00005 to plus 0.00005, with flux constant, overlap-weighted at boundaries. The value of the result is 2.5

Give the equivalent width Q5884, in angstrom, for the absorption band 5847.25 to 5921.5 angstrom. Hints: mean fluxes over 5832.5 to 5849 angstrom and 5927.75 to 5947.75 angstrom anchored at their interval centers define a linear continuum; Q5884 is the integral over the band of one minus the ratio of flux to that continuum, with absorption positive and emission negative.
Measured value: 5.58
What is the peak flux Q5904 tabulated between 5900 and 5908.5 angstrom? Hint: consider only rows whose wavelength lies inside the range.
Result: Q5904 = 38.7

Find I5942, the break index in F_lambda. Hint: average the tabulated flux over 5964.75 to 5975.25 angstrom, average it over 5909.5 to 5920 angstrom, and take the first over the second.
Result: 1.07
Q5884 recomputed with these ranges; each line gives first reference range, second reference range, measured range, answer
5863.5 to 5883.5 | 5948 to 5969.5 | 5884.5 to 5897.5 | 1.9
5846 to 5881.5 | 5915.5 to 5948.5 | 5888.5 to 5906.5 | 1.6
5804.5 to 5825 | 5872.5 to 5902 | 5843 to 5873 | -1.1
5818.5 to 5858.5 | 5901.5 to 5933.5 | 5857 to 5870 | 0.8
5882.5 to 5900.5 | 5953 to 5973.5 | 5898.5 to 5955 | -4.9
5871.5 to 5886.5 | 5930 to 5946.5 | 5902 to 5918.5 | -0.1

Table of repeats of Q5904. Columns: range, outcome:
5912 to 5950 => 39.1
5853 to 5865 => 38.9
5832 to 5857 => 39.5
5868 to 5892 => 36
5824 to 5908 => 41.2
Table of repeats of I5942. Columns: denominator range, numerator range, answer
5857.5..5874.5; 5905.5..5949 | 1.04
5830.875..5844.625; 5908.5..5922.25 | 0.93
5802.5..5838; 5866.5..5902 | 0.85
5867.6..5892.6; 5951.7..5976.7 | 1.11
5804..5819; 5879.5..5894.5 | 0.82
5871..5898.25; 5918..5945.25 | 1.16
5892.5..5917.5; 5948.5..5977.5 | 1.04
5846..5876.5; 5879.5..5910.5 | 0.92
